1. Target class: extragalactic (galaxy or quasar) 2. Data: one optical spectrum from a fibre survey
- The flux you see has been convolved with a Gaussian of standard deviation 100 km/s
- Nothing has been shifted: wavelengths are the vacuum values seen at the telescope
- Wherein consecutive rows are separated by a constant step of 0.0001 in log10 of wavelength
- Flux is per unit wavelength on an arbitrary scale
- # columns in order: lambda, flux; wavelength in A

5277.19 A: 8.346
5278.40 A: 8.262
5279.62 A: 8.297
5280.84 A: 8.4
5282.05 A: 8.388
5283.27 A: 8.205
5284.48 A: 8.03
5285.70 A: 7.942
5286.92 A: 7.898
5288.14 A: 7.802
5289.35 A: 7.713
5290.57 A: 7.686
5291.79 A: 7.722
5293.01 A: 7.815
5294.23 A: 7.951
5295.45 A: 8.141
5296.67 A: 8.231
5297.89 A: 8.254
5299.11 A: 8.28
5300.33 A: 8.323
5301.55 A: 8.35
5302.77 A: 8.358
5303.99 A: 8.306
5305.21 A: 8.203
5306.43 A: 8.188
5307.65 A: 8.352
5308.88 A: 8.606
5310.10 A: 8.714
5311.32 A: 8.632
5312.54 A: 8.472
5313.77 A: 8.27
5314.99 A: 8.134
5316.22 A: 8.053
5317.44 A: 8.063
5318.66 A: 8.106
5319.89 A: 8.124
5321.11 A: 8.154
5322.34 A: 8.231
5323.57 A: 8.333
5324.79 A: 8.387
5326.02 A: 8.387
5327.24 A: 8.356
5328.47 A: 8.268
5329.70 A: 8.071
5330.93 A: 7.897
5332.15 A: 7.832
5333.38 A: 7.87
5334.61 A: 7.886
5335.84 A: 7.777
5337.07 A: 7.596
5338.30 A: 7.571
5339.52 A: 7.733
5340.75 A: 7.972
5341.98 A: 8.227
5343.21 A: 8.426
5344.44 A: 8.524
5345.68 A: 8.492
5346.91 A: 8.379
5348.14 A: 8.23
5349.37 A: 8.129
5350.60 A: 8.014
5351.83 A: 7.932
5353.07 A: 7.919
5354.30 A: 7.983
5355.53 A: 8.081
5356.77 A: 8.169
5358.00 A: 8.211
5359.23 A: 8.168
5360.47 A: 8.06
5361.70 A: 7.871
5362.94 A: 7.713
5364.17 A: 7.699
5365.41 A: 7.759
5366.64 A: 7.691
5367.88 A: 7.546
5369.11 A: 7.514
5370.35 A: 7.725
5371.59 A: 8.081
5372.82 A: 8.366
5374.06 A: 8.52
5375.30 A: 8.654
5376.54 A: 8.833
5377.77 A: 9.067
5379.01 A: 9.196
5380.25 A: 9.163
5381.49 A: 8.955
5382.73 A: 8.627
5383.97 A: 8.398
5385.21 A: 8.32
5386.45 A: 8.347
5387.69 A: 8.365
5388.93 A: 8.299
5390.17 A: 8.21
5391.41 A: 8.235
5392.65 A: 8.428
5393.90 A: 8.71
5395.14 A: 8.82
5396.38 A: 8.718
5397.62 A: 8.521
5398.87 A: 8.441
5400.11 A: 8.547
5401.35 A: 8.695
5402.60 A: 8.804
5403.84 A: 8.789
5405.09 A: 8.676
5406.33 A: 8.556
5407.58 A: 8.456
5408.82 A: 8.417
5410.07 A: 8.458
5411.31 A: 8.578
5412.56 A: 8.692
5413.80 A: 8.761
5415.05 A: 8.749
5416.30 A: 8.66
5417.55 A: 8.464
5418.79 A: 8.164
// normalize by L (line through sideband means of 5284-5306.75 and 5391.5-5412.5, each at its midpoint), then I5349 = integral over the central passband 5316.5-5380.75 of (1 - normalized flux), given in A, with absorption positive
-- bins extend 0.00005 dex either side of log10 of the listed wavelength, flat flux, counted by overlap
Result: 1.5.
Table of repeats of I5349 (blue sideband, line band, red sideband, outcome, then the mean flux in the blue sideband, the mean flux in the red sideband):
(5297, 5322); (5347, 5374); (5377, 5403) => 1.69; 8.3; 8.61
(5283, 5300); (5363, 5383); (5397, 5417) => 0.26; 7.98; 8.61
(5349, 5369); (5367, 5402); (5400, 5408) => -0.56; 7.92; 8.65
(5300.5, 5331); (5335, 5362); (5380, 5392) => 0.99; 8.29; 8.47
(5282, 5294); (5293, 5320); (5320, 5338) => -1.01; 7.9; 8.07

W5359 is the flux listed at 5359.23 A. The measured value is 8.168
